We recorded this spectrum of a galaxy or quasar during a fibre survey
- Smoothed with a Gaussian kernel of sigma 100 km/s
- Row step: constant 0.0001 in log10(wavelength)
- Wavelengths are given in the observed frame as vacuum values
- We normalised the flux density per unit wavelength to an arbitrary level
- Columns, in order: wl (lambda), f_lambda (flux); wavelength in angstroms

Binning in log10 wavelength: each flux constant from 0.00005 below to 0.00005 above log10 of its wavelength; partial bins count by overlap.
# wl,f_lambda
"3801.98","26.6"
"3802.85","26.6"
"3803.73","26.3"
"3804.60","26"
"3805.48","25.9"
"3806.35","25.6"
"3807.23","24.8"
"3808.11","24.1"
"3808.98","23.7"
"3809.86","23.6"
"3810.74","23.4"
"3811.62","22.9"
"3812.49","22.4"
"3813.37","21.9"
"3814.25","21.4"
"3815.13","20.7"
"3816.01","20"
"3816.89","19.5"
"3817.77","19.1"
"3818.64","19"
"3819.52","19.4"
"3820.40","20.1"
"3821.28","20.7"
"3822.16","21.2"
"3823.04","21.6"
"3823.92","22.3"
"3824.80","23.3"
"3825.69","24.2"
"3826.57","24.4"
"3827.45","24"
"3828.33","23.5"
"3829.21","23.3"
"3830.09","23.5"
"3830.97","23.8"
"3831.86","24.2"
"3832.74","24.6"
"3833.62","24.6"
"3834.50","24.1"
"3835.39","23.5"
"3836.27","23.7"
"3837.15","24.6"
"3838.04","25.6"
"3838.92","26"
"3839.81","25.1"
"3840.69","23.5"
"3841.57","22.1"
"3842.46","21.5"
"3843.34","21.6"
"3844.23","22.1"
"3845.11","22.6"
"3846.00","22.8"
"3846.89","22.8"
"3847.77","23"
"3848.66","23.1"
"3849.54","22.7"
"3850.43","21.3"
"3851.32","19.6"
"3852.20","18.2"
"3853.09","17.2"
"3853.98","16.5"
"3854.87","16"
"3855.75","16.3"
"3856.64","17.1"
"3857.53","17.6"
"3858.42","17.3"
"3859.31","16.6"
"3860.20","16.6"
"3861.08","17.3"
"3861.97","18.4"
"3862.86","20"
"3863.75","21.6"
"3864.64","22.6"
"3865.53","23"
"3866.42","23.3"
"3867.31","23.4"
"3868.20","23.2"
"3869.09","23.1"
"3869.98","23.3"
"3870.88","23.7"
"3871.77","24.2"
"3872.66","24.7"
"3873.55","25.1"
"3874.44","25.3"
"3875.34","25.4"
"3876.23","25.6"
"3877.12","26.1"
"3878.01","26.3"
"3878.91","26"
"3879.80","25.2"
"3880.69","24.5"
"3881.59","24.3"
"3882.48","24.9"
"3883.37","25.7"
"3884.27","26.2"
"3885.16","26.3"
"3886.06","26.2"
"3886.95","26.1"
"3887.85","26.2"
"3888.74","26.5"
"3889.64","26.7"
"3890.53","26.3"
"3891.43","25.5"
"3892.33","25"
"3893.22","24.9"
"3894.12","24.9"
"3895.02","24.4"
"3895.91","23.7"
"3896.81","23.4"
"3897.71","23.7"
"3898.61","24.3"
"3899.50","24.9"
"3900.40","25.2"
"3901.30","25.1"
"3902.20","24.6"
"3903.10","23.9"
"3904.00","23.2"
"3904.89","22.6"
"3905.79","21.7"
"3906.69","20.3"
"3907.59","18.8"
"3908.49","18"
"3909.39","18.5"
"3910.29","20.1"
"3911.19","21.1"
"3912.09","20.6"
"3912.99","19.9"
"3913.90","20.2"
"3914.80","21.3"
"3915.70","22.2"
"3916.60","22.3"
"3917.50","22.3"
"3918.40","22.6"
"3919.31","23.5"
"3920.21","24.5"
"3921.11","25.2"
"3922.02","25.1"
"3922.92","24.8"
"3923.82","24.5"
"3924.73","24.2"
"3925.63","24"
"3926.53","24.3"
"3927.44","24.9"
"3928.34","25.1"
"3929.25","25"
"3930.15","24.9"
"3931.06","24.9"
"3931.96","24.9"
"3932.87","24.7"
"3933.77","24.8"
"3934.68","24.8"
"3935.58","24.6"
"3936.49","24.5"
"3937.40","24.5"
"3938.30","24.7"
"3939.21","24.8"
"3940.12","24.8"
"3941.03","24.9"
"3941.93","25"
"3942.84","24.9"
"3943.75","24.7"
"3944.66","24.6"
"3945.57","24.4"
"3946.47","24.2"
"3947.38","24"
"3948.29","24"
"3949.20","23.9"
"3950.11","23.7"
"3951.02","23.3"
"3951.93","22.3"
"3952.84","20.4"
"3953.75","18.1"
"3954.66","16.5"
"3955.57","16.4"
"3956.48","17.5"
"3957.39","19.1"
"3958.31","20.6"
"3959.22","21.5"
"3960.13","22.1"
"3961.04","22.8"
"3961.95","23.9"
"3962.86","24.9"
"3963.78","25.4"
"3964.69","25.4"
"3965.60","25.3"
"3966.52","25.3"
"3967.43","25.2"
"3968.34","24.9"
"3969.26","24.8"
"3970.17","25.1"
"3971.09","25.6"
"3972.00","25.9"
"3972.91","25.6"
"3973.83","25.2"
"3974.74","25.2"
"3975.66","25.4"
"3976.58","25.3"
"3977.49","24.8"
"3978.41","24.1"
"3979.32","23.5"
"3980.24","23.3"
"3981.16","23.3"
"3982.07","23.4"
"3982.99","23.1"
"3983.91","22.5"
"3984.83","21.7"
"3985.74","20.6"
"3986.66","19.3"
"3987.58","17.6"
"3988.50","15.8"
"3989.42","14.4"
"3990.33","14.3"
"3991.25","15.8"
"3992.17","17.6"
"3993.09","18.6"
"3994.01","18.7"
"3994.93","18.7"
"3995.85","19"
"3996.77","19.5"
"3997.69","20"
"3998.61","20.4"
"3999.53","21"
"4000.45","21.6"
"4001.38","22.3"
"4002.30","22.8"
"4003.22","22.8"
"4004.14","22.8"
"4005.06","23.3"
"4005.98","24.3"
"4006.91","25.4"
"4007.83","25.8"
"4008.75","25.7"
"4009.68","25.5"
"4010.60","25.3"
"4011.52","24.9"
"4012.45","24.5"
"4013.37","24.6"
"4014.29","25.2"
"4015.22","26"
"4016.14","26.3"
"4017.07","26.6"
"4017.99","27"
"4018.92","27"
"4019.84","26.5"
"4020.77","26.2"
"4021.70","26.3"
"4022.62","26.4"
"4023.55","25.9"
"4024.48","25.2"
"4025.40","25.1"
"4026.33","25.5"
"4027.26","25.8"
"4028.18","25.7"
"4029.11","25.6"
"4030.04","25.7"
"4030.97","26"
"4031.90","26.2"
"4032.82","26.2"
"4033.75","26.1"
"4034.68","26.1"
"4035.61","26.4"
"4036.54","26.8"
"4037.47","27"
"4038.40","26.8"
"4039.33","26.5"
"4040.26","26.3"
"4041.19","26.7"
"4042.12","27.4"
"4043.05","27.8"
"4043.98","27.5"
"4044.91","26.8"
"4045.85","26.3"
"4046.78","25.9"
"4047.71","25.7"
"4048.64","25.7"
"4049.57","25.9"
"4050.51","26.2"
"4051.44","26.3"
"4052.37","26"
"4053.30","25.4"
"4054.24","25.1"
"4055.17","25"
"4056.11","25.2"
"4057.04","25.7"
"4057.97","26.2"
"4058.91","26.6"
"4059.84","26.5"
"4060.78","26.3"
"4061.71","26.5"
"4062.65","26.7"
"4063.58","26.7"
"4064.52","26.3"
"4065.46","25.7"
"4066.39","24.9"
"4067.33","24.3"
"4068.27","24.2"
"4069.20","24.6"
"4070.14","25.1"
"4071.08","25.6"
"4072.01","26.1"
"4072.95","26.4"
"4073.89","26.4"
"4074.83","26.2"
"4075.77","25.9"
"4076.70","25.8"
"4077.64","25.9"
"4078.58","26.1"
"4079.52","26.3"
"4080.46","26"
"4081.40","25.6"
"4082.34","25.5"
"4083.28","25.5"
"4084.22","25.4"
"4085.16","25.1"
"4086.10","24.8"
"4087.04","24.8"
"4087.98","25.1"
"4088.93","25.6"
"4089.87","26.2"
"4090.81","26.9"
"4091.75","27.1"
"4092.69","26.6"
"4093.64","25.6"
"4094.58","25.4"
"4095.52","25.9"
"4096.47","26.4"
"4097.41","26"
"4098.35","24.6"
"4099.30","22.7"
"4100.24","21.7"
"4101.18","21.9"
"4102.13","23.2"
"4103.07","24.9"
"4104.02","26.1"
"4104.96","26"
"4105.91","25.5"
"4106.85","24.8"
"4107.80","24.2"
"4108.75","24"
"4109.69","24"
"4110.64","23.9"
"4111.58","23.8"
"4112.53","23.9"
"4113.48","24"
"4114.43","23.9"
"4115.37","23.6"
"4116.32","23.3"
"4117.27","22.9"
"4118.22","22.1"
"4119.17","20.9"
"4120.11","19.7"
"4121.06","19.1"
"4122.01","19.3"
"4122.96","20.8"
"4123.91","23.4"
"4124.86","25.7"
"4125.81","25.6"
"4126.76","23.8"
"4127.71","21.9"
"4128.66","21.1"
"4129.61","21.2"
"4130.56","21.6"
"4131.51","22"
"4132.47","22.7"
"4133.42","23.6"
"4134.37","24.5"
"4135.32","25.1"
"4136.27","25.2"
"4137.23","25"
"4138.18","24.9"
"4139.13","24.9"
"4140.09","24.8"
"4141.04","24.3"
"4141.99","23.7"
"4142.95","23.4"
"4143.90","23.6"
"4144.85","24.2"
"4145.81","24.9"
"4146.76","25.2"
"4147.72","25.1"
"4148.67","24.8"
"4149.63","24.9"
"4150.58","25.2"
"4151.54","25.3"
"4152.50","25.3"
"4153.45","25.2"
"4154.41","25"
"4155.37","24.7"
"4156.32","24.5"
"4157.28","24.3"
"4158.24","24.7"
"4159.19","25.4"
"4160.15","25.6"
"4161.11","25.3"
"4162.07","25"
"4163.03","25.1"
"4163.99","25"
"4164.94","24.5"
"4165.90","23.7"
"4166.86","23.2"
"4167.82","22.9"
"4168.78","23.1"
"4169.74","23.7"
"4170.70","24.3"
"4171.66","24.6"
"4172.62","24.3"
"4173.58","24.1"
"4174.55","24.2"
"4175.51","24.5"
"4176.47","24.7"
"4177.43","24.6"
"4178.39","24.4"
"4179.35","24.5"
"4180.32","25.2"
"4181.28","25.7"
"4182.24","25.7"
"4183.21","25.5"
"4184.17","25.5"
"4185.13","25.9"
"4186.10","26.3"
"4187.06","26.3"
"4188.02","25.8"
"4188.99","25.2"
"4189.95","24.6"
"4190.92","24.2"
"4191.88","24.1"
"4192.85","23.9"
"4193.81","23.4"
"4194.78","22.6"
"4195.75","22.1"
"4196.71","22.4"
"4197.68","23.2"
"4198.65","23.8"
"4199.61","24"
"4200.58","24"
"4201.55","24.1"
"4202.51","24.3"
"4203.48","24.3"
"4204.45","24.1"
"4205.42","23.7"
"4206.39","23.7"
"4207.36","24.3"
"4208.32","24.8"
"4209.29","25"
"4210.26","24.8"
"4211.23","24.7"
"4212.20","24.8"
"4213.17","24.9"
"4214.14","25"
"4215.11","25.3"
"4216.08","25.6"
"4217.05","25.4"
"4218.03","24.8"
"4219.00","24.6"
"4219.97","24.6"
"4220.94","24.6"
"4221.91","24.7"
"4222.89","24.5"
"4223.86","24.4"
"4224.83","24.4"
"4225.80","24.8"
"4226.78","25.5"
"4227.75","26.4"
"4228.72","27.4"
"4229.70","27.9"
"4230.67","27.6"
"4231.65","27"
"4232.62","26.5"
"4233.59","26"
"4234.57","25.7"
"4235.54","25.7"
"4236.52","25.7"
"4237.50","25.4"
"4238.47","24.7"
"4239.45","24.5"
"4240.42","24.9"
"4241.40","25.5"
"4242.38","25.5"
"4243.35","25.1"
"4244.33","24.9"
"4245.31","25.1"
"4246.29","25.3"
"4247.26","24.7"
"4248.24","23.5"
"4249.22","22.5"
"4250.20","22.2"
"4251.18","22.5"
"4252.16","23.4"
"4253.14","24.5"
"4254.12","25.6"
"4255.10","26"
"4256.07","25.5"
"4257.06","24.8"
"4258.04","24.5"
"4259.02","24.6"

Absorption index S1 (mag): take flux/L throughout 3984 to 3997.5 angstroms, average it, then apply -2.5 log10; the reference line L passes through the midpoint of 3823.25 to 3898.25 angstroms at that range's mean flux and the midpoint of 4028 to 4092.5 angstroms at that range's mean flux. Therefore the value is 0.35 mag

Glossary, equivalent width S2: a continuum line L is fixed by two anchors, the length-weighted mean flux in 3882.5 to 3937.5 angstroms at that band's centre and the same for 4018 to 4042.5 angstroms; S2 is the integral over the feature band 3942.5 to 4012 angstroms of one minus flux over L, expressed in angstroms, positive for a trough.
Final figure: 7.7 angstroms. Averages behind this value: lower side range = 23.8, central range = 22.4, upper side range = 26.2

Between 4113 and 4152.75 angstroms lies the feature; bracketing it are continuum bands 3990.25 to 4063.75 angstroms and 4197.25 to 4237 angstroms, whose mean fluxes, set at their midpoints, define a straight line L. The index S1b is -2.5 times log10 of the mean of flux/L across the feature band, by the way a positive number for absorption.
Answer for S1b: 0.07 mag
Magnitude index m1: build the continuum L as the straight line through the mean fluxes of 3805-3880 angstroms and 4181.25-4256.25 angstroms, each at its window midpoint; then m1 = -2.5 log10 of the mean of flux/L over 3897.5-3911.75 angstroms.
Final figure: 0.023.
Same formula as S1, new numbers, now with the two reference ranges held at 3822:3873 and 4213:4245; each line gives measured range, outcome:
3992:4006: 0.12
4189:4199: 0.07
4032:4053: -0.12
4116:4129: 0.11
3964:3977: -0.10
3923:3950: -0.09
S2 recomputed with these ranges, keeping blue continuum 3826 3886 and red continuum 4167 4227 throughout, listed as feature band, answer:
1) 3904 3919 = 1.4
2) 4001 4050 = -4.5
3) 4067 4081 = -1.1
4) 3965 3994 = 1.3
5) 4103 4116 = -0.2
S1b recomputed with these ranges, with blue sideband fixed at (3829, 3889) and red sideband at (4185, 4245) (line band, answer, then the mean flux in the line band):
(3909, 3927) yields 0.03 mag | 22.6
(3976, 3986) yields 0.01 mag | 23.3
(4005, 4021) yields -0.08 mag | 25.6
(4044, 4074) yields -0.08 mag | 25.8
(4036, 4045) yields -0.13 mag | 27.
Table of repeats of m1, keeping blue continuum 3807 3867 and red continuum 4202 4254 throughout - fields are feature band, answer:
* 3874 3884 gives -0.16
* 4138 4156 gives -0.02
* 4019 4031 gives -0.12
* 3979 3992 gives 0.16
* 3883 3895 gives -0.17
